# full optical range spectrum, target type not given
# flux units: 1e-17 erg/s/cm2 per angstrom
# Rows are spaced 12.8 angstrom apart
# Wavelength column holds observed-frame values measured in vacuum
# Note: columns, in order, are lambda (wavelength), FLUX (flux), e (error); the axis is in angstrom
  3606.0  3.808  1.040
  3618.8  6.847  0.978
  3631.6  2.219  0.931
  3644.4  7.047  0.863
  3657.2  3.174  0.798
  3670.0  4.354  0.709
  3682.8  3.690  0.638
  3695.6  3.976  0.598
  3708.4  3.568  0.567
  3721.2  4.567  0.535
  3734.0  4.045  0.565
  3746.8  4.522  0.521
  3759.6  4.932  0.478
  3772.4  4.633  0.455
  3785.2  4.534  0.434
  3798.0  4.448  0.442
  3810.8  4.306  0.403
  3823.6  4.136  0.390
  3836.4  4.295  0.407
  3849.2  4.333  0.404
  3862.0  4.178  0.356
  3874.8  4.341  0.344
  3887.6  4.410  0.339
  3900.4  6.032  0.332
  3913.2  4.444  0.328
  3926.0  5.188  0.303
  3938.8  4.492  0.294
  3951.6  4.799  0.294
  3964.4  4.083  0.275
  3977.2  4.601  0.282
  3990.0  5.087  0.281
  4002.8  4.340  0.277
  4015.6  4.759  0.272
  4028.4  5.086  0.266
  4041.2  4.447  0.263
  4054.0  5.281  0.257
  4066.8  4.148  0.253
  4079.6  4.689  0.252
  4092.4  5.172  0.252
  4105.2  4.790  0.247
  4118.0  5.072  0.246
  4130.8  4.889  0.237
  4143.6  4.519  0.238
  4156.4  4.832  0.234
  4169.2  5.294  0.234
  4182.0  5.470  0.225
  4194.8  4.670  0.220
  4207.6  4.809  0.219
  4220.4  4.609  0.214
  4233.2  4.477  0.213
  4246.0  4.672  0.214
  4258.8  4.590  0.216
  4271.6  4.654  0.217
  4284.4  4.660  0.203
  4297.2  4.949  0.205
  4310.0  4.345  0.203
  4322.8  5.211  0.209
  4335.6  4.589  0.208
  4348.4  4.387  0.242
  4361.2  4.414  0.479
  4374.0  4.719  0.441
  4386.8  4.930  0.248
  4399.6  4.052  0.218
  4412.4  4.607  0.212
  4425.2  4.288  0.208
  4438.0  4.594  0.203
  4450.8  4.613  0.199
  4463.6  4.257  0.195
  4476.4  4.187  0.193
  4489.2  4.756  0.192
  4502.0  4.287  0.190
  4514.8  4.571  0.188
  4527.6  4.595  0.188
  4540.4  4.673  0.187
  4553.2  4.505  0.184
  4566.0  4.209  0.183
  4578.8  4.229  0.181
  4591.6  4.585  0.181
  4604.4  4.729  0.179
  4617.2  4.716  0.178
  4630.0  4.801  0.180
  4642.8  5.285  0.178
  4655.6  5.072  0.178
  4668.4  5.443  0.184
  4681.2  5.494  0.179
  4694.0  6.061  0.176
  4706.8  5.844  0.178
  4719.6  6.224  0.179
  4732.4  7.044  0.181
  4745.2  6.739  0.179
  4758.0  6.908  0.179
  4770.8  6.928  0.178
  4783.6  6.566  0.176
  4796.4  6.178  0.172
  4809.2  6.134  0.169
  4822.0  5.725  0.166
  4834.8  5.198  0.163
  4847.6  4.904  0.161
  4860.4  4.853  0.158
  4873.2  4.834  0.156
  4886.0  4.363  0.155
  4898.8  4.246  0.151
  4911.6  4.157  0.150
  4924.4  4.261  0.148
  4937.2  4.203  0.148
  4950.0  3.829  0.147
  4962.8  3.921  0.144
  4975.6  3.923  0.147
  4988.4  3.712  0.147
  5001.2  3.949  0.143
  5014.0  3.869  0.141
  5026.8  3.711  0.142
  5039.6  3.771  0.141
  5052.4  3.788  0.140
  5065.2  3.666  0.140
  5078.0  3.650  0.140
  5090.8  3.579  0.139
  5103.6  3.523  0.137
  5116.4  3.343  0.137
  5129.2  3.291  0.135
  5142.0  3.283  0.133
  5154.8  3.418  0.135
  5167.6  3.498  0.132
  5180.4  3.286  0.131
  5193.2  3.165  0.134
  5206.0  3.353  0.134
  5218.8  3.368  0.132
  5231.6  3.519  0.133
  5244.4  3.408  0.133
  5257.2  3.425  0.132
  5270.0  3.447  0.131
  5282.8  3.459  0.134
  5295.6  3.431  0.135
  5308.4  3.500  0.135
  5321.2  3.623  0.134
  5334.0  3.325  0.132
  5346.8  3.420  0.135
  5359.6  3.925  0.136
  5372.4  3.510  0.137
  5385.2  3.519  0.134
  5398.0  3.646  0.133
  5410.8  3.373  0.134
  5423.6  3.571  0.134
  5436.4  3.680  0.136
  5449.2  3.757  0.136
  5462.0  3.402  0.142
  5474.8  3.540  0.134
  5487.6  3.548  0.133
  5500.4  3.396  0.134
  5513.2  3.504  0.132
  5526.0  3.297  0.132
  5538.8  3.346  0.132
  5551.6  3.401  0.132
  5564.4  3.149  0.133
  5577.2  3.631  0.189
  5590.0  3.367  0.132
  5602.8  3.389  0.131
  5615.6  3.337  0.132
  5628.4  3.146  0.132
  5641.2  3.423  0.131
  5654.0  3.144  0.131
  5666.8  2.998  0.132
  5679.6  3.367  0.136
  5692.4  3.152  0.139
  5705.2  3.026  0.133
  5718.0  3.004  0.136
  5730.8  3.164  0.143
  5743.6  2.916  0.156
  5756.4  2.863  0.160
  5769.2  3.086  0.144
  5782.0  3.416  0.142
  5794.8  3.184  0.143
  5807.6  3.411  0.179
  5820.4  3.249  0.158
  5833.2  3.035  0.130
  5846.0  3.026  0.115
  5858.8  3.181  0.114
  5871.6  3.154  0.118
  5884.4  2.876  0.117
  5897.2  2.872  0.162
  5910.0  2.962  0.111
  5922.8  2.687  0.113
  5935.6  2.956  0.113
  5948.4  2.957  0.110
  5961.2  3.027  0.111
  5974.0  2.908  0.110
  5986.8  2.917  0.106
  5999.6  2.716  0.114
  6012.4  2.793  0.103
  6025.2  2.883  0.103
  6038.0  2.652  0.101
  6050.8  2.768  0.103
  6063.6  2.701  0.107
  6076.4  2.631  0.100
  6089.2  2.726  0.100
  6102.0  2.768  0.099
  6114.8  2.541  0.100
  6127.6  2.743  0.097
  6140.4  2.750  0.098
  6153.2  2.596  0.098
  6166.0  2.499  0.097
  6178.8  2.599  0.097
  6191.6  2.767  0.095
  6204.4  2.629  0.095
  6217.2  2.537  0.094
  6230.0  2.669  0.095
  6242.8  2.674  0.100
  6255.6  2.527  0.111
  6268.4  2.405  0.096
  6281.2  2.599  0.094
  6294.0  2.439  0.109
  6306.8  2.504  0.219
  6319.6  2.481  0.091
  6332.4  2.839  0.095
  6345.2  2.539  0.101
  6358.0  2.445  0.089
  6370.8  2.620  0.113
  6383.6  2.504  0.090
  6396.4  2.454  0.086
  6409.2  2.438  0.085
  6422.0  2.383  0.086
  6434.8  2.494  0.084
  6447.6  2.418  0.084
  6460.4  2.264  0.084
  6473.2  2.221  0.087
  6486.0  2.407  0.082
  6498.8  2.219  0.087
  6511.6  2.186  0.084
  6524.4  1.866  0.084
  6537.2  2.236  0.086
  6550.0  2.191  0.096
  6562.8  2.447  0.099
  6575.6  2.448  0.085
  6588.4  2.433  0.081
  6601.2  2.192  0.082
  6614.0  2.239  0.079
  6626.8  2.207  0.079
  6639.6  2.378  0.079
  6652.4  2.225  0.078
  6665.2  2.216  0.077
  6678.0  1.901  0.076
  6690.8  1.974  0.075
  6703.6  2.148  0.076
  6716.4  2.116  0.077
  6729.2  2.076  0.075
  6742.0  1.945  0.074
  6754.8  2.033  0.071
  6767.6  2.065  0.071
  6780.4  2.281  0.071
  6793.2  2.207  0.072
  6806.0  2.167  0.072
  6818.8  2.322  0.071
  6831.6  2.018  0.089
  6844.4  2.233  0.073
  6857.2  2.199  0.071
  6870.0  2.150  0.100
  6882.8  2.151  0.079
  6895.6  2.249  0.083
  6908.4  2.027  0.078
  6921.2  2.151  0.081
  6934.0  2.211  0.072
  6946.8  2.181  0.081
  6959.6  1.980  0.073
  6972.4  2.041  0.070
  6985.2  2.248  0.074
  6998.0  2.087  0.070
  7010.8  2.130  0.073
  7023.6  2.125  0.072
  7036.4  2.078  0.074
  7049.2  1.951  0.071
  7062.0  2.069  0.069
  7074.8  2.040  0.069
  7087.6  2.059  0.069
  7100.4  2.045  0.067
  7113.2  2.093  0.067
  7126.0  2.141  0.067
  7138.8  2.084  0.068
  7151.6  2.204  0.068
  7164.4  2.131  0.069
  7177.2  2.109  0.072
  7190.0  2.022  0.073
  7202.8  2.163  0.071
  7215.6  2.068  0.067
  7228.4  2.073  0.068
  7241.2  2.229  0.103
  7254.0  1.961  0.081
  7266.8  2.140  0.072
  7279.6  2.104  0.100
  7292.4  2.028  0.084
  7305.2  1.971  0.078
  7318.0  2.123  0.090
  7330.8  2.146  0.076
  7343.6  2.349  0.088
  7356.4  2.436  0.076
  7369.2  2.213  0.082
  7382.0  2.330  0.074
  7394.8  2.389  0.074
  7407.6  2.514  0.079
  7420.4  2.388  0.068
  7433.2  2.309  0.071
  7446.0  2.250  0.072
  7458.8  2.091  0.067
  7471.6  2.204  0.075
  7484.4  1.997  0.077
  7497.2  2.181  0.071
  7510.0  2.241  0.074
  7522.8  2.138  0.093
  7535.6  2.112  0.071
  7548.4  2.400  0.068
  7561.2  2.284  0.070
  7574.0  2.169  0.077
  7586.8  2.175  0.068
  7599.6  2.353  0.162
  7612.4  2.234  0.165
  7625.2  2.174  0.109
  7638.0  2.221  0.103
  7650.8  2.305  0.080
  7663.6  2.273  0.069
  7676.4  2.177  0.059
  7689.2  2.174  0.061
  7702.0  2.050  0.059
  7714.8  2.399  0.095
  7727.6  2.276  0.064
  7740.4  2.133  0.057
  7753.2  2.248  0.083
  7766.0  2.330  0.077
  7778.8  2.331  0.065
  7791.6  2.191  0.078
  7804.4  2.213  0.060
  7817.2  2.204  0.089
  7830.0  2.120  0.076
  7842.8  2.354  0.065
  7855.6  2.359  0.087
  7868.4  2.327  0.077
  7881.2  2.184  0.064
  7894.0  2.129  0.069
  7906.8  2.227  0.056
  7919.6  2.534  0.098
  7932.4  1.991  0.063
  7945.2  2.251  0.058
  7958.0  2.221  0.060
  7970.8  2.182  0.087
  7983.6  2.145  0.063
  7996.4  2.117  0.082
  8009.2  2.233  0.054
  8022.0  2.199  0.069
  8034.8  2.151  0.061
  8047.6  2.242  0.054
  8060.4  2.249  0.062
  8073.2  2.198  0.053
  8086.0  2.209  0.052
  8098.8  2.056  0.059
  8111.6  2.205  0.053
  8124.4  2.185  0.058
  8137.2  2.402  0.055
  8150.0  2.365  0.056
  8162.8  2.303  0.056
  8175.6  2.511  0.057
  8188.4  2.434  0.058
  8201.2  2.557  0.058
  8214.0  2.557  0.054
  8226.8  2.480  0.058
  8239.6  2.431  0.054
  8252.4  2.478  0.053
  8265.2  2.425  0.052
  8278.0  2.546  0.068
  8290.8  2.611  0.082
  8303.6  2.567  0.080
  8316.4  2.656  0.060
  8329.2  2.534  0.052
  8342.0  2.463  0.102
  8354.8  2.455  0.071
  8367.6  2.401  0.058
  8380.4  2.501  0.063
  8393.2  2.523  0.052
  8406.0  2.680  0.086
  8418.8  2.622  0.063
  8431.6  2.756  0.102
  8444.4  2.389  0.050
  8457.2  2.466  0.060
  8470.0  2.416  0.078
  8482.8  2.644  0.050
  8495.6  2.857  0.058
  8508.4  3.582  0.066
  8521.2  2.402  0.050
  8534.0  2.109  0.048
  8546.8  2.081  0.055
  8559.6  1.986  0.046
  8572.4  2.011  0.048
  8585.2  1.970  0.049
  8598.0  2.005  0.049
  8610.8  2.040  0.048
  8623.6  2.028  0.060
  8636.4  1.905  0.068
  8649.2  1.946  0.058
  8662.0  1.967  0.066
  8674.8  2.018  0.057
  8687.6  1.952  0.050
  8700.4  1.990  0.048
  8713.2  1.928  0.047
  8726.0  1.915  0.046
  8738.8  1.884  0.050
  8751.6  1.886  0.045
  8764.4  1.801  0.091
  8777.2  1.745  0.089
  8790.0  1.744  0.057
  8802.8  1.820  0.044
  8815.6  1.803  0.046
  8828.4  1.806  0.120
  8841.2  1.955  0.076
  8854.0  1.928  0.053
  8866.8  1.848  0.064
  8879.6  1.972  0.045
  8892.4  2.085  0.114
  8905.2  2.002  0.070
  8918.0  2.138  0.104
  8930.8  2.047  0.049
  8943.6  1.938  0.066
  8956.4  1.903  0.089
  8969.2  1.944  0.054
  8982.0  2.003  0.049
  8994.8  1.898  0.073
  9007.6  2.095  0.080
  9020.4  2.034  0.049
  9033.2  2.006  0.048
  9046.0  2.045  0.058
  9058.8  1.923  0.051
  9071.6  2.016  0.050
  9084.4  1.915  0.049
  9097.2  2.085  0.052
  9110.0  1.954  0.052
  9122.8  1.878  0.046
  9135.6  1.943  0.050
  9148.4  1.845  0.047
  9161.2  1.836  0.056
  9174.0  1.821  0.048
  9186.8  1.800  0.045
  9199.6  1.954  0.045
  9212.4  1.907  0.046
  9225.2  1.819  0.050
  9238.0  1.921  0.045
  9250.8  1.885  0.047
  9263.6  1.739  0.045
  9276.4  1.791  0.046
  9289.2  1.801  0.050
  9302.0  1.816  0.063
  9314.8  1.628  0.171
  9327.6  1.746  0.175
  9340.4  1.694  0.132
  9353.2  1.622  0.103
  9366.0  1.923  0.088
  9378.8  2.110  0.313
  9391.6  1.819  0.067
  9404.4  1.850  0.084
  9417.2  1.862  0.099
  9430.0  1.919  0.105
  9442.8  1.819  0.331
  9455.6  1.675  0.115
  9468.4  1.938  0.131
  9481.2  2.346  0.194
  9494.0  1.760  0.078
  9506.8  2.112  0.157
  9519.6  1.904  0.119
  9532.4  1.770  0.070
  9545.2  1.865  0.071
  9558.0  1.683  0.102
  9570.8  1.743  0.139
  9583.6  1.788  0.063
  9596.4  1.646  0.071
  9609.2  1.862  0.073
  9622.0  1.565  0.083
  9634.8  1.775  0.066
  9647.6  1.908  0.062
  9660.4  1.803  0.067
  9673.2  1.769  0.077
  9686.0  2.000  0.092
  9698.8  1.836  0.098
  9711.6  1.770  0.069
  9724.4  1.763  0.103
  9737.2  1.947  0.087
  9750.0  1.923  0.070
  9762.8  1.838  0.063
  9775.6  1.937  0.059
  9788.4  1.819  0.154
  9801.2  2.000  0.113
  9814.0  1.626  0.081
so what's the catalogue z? 0.699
